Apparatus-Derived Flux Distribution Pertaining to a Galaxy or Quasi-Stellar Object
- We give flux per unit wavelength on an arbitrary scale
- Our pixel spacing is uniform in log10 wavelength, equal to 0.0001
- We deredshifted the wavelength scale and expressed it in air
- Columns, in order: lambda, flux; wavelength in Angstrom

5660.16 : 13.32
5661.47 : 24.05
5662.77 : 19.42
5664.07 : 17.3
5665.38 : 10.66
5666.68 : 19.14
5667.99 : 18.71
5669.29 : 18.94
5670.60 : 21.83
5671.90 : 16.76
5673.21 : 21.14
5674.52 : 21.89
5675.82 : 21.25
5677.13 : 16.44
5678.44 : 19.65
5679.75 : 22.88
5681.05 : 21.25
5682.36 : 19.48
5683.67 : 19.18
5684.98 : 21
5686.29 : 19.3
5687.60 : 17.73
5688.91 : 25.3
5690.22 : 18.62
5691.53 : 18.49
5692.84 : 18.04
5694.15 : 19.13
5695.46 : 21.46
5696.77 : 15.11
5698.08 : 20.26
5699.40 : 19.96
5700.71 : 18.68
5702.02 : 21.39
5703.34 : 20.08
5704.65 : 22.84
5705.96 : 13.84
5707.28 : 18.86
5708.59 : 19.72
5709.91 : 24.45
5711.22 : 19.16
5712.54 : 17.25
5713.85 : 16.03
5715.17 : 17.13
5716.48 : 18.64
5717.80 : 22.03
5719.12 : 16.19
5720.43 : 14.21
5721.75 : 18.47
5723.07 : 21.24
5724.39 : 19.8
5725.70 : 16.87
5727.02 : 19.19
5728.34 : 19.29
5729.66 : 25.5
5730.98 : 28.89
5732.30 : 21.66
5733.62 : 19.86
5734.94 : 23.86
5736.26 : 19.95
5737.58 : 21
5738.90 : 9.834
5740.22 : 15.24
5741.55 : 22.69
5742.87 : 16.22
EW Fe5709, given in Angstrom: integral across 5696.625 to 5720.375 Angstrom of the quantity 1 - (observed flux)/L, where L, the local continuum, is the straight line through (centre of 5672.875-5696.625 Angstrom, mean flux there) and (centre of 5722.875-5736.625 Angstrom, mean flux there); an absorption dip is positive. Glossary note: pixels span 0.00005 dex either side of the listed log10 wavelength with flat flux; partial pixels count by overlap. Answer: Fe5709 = 2.1 Angstrom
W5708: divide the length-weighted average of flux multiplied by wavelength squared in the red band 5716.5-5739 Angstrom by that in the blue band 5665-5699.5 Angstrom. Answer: 1.05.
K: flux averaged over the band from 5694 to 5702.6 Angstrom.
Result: 19.4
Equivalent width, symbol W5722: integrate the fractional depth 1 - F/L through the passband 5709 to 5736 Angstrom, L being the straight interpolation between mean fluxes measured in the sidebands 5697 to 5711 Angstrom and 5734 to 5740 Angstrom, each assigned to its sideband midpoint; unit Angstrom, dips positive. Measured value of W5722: -1.33 Angstrom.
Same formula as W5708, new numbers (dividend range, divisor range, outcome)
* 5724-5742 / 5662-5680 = 1.09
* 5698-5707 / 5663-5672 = 1.11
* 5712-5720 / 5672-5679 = 0.91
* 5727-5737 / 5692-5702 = 1.19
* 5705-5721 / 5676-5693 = 0.93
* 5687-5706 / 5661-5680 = 1.03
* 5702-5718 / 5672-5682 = 0.95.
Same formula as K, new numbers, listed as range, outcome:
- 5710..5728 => 18.4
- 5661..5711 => 19.6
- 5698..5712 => 19.9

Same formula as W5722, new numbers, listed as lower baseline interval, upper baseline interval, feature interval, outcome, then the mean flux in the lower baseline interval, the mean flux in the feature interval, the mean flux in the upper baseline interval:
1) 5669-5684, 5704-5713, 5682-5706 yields 0.2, 20.1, 19.6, 19.5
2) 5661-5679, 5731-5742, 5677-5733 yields -0.8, 19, 19.7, 19.7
